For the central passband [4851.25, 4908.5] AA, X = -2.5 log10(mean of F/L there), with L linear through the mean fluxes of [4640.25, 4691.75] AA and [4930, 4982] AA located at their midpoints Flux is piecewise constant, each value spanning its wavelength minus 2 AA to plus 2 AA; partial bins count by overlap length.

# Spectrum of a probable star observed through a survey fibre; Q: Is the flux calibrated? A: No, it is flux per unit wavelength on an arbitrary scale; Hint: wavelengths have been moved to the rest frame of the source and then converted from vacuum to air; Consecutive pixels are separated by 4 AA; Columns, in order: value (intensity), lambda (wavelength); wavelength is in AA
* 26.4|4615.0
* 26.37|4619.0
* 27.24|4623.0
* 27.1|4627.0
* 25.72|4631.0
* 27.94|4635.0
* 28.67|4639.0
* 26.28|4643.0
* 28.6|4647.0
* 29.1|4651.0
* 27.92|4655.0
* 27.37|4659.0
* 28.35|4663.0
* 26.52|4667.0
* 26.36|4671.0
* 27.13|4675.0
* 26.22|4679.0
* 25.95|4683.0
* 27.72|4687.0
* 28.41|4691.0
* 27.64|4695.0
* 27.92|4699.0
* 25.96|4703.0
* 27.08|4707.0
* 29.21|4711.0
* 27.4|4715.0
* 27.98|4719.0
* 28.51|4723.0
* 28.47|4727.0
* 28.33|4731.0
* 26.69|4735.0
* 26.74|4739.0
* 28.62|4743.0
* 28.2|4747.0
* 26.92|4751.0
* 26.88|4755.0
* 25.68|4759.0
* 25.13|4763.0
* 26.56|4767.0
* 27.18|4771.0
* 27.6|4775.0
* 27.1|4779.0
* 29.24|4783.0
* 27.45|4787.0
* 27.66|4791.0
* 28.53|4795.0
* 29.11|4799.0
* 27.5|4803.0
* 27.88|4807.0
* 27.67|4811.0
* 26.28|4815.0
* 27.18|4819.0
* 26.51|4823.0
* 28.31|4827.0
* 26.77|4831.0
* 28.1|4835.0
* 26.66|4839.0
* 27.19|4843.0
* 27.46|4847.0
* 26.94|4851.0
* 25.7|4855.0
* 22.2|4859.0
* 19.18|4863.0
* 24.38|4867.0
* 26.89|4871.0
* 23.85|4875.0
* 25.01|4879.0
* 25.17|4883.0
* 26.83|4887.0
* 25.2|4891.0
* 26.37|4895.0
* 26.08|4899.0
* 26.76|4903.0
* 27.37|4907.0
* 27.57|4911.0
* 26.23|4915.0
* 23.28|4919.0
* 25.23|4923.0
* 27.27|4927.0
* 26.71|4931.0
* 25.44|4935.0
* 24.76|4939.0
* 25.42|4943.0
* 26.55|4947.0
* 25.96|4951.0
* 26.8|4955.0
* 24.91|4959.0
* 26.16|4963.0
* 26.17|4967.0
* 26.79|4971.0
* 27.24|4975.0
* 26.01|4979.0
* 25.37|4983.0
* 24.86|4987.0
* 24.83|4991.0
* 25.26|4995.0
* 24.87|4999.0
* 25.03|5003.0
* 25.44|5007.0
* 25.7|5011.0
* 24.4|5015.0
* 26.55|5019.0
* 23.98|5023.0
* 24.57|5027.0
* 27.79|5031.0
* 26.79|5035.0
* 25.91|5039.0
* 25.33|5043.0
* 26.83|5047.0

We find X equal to 0.054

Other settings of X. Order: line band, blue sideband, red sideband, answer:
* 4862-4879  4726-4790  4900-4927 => 0.11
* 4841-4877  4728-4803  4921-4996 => 0.08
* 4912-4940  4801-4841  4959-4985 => 0.04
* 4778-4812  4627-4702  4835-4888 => -0.08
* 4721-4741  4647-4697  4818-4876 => -0.03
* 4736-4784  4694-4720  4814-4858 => 0.01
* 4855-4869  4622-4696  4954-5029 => 0.17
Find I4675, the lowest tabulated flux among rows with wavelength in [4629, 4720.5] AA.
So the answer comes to 25.72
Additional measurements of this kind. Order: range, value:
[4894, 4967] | 23.28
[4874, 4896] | 23.85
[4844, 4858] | 25.7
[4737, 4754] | 26.74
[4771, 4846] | 26.28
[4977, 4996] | 24.83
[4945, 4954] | 25.96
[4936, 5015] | 24.4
